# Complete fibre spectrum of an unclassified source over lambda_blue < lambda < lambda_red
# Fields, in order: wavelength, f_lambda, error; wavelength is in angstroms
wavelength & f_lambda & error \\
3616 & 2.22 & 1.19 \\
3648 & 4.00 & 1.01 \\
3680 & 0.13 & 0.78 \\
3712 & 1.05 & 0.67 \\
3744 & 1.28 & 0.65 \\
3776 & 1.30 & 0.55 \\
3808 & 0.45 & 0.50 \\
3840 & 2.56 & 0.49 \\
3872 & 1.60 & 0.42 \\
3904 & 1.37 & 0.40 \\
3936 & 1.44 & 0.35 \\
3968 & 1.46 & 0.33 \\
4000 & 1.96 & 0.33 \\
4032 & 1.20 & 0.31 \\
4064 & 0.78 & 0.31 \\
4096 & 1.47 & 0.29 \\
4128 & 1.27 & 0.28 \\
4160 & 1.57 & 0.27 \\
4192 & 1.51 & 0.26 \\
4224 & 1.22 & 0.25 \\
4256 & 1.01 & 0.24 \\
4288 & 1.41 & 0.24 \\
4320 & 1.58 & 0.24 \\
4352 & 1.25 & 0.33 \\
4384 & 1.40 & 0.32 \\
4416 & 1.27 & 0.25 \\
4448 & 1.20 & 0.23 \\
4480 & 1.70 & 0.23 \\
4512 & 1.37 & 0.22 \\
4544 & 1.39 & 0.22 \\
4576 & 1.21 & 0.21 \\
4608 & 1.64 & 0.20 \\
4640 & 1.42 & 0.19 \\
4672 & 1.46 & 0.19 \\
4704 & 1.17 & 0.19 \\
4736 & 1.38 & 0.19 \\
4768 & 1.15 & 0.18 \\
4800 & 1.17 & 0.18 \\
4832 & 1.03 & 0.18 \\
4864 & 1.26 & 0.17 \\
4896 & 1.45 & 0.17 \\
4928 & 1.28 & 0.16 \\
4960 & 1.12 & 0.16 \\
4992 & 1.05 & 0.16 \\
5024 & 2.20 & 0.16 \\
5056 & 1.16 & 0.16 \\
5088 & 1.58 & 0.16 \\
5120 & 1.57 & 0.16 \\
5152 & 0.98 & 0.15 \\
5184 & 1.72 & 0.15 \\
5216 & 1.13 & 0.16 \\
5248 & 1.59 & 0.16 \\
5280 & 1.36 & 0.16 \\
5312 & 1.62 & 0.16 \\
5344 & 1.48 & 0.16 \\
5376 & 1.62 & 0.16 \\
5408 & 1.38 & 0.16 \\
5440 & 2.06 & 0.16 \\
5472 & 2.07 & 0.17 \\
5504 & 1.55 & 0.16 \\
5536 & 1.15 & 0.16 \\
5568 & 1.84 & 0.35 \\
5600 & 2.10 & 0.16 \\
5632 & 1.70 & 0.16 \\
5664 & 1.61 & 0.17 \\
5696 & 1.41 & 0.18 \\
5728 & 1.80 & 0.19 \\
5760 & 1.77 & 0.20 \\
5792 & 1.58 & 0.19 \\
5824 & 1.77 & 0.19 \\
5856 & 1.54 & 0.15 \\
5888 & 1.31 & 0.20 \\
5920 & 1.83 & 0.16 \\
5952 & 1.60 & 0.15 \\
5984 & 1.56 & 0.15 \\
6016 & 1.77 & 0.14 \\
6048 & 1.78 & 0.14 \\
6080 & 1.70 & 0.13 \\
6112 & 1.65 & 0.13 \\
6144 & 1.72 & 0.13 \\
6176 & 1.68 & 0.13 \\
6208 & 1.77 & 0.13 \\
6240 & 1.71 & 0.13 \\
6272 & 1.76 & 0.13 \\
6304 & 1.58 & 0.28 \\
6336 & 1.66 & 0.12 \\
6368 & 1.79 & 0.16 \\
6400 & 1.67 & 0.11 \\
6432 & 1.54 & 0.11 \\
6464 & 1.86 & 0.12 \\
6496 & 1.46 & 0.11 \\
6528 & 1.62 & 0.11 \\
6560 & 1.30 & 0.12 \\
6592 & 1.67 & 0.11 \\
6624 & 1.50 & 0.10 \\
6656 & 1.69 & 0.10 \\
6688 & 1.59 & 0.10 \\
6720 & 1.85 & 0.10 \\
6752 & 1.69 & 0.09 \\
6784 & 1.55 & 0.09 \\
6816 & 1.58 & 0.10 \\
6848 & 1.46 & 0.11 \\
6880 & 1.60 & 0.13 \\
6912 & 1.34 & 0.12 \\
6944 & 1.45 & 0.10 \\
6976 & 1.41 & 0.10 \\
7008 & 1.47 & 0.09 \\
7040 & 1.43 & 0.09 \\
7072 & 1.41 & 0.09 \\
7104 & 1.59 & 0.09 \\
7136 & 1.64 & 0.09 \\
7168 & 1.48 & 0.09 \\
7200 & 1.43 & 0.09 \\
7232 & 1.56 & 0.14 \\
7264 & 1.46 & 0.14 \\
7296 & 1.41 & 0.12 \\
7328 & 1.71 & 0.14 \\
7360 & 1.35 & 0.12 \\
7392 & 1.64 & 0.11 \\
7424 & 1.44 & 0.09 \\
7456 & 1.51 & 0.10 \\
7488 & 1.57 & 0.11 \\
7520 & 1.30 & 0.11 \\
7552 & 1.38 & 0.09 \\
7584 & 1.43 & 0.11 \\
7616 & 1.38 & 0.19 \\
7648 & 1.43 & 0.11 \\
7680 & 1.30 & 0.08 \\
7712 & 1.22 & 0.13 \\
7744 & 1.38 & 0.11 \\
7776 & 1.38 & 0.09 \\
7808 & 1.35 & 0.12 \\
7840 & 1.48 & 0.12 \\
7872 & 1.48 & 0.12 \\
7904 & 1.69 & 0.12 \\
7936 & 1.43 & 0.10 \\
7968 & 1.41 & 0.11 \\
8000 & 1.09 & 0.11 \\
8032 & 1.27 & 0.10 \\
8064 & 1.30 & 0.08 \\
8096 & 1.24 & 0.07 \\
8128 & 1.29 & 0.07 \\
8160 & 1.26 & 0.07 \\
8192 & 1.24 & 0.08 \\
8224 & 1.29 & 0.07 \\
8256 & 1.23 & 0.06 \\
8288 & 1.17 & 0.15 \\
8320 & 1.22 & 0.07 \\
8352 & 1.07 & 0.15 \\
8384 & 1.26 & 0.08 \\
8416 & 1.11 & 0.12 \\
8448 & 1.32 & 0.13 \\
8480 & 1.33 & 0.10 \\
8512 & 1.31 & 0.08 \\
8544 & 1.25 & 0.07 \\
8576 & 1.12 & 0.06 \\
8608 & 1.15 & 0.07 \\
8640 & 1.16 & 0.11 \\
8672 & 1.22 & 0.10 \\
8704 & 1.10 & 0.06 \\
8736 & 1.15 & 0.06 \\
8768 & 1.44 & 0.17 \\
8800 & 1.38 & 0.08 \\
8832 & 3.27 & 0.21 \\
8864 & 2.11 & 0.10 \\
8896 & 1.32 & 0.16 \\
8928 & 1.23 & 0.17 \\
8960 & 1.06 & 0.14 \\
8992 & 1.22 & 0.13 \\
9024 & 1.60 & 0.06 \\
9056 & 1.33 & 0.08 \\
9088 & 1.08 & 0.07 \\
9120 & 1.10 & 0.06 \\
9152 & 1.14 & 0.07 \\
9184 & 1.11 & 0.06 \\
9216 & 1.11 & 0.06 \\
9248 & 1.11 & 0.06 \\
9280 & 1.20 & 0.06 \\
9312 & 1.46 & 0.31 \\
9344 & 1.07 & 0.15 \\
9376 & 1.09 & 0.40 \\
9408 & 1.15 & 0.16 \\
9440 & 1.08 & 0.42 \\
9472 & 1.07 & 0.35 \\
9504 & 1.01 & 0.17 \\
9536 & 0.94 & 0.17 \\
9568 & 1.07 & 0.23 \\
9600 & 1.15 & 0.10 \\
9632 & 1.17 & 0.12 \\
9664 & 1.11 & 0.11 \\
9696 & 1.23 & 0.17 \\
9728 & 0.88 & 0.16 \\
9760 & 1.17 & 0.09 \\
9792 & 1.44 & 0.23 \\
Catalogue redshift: 0.34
